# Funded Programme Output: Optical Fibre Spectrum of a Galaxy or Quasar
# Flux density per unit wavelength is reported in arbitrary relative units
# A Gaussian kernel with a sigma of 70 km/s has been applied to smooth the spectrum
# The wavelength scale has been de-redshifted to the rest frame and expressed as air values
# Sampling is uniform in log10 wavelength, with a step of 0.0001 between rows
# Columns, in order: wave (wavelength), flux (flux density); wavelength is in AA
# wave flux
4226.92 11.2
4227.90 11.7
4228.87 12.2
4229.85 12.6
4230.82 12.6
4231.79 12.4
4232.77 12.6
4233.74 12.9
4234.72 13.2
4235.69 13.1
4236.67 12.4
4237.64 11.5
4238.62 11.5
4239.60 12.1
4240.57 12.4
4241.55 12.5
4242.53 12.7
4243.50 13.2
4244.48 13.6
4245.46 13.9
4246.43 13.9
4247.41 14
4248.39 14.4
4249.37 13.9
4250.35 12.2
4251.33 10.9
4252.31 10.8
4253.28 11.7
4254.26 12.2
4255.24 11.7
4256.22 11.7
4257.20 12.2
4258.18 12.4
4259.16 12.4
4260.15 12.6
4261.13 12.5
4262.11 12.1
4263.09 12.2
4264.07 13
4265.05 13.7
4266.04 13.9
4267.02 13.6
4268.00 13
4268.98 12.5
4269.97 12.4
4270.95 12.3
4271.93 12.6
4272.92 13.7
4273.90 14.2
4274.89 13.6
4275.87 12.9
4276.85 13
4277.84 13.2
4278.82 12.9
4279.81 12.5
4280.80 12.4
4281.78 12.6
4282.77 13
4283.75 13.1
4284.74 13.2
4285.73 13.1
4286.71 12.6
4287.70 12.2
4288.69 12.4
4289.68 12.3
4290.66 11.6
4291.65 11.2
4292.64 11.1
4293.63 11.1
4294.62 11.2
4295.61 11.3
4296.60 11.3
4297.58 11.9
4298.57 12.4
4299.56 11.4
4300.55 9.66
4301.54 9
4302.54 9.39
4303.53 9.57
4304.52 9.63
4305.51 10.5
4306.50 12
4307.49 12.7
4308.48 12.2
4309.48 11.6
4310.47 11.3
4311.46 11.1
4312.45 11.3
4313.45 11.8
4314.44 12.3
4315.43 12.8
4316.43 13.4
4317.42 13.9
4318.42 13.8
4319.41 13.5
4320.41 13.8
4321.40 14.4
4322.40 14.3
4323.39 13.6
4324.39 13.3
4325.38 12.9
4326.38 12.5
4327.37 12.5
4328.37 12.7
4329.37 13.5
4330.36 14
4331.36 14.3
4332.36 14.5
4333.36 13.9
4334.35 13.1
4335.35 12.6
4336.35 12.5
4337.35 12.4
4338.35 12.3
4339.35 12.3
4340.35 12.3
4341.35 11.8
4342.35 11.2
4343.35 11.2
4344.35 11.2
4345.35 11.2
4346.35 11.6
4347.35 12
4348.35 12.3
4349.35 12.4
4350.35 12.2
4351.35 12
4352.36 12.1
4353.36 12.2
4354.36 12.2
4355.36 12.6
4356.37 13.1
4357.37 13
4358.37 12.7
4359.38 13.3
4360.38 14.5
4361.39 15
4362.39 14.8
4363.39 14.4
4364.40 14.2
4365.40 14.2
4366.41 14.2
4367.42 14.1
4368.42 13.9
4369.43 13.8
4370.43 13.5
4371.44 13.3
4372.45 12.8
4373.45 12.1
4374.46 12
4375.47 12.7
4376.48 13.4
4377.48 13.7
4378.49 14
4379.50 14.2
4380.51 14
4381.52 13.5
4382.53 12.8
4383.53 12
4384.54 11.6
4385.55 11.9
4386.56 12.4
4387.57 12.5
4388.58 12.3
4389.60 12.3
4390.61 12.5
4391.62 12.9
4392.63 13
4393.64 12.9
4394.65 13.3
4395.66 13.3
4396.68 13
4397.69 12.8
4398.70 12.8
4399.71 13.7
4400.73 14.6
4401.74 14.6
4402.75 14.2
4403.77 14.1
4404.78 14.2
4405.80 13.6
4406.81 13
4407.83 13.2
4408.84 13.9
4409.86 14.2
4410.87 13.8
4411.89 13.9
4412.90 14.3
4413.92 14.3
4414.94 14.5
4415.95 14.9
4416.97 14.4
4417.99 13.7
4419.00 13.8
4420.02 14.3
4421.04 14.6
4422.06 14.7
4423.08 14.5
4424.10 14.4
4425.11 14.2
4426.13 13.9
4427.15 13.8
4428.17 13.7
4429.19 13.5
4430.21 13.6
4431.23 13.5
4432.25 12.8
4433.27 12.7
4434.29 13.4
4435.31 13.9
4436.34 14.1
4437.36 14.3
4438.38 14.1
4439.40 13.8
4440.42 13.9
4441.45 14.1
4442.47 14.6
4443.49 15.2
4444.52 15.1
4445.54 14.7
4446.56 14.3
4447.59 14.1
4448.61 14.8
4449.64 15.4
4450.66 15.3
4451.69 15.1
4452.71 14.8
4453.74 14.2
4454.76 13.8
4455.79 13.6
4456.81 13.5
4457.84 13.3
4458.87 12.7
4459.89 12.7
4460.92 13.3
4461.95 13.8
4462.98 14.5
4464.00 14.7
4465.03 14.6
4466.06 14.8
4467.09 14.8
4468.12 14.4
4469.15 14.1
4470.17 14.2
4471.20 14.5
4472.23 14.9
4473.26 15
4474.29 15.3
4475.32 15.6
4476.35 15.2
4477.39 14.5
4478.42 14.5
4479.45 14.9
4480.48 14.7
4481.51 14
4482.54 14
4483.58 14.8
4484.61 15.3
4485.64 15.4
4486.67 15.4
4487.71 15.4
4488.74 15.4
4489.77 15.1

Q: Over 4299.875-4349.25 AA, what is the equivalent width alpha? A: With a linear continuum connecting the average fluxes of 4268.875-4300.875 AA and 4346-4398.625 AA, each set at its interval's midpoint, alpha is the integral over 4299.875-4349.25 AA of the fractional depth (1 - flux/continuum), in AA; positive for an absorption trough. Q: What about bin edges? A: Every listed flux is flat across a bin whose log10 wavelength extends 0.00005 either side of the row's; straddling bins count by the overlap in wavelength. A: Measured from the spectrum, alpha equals 1.5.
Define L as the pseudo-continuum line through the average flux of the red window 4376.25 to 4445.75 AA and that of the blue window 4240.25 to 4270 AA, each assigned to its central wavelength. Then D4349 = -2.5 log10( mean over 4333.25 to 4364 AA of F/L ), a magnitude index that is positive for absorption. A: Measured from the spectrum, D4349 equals 0.06 mag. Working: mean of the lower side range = 12.7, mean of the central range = 12.6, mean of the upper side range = 13.7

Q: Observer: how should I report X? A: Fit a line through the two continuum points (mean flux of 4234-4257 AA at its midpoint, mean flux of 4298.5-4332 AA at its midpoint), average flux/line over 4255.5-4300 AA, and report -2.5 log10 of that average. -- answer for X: 0.00 mag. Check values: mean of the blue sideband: 12.6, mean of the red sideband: 12.3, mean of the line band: 12.5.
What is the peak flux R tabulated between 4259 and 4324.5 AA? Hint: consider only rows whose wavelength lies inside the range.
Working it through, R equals 14.4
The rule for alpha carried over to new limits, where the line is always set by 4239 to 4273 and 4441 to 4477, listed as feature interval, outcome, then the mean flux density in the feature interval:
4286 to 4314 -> 3.8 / 11.3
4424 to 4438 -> 0.5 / 13.7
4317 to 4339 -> -0.1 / 13.4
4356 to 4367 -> -0.3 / 14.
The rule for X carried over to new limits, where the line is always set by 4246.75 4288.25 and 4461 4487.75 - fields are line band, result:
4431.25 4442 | 0.05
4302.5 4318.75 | 0.12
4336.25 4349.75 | 0.13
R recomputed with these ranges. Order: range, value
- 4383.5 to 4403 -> 14.6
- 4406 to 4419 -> 14.9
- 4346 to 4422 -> 15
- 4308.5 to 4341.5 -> 14.5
